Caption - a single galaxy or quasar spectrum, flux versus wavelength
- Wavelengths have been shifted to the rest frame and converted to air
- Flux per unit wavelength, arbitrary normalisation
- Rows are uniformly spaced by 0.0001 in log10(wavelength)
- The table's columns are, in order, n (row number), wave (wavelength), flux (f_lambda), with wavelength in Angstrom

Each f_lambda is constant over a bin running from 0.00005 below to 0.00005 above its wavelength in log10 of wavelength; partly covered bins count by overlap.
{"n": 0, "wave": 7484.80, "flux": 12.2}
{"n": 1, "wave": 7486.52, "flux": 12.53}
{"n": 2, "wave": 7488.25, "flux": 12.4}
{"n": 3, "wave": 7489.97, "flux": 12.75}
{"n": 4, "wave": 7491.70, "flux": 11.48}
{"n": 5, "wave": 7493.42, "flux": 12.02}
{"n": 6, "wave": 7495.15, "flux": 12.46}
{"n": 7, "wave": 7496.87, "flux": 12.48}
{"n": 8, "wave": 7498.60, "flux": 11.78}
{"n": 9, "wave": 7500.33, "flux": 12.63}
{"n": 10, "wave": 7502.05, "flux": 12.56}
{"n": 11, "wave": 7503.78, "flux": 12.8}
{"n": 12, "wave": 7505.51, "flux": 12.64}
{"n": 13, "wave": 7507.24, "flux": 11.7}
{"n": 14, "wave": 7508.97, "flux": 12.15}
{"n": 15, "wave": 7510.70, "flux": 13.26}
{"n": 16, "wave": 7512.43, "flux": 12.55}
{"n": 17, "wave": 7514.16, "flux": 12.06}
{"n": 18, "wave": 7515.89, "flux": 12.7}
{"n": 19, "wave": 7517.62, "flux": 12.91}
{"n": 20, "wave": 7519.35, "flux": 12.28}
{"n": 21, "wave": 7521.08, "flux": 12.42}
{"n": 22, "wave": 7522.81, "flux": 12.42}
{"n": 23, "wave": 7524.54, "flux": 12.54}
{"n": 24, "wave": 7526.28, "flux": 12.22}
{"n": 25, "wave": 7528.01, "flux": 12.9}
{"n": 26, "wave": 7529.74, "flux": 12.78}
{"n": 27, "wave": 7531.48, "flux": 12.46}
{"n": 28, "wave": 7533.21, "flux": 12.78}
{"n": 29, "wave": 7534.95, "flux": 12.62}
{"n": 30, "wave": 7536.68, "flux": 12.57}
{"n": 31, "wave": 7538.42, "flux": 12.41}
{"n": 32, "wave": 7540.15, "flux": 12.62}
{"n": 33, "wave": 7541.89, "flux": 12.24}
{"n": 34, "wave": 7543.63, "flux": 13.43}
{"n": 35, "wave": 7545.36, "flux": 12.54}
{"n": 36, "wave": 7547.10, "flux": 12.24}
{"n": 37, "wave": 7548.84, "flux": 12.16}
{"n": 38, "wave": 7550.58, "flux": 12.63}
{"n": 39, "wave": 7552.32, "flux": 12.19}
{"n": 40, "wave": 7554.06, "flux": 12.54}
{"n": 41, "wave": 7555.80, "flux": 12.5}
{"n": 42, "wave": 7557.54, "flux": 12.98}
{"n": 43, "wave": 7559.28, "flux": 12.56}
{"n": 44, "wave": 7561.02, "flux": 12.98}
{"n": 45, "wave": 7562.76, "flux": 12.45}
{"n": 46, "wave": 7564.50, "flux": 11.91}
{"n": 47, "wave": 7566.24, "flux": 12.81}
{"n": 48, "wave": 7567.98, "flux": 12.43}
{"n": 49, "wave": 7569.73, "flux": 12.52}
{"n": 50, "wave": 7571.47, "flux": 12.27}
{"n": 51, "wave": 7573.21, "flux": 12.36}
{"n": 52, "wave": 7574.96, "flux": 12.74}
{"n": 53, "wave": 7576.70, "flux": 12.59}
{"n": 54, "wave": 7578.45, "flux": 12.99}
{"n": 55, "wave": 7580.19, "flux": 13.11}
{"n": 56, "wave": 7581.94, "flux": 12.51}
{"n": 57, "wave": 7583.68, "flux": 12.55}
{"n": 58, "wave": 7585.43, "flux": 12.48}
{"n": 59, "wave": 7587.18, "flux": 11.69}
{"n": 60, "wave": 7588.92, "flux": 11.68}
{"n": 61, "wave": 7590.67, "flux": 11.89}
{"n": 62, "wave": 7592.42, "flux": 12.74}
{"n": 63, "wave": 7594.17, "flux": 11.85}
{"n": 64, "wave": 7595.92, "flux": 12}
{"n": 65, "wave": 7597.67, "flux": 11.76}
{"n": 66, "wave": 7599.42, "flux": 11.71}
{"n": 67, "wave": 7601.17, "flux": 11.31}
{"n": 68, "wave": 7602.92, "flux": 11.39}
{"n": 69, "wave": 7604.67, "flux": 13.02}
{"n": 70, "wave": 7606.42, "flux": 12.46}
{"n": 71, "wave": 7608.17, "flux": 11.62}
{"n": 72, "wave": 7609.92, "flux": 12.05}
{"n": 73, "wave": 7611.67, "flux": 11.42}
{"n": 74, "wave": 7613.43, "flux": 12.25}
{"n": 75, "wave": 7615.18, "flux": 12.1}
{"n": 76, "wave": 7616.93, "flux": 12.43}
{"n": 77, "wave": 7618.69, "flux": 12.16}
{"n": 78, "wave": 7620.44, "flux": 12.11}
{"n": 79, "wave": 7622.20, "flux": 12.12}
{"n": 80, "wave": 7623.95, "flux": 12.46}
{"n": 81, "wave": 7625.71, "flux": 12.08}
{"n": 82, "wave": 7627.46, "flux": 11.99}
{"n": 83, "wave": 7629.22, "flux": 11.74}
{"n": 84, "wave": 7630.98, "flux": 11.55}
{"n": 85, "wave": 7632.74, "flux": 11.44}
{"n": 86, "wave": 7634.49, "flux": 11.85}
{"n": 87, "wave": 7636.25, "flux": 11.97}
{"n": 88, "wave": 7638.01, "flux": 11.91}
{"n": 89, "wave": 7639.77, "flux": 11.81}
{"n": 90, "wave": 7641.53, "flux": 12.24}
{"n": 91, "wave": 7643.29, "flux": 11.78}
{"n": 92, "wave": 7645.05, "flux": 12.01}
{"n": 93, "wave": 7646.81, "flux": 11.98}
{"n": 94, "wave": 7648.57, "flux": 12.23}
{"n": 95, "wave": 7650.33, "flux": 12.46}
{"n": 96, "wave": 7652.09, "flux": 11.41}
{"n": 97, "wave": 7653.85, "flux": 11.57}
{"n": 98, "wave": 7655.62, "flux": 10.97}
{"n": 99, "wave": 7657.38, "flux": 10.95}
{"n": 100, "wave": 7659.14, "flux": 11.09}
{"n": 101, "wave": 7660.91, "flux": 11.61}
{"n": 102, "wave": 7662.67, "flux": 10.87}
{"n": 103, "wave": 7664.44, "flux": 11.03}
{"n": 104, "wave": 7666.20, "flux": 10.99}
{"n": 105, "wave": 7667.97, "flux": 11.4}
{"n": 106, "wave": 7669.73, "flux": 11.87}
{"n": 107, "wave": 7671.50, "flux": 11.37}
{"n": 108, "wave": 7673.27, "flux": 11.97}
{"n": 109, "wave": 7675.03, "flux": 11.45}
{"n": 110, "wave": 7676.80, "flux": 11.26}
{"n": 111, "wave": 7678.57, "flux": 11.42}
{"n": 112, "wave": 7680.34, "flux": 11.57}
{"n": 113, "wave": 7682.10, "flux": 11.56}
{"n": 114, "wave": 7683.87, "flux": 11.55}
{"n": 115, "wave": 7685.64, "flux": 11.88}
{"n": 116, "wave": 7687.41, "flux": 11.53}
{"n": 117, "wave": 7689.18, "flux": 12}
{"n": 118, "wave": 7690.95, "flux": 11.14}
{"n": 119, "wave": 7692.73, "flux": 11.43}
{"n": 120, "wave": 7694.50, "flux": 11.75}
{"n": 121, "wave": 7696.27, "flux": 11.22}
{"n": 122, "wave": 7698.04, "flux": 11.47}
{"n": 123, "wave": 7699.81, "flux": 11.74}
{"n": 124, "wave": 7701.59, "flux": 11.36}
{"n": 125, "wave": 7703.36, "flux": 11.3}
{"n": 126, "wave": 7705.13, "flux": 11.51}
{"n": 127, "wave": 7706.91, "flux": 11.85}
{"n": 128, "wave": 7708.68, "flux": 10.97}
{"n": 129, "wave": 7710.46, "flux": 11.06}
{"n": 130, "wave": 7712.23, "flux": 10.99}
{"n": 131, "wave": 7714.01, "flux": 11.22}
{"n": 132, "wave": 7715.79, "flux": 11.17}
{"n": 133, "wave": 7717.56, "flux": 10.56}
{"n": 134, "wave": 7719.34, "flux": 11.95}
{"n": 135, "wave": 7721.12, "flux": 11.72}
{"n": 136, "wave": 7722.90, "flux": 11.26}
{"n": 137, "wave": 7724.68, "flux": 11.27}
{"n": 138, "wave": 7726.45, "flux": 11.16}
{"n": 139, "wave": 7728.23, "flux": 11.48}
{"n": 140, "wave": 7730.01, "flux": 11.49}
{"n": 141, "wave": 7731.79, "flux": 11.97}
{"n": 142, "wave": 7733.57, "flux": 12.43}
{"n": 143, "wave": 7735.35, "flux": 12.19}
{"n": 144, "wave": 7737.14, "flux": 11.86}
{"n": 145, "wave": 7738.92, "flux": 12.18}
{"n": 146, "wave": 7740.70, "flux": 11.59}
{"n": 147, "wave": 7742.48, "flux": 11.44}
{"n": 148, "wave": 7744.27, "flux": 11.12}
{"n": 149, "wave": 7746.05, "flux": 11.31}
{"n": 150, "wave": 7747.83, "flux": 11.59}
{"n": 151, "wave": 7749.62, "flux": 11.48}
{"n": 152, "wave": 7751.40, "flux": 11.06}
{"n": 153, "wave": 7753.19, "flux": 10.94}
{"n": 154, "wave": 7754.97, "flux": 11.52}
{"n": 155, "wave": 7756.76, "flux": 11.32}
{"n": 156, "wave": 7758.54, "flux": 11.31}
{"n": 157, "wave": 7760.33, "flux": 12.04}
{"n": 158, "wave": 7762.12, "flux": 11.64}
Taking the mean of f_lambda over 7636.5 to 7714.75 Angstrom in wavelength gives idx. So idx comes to 11.5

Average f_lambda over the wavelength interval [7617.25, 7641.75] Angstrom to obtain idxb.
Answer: 12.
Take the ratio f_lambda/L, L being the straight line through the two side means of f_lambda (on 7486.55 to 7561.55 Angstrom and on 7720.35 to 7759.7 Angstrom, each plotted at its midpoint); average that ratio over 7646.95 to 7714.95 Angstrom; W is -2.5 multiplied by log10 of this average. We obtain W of 0.03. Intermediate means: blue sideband 12.5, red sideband 11.5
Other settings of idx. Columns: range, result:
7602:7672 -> 11.8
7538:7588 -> 12.5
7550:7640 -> 12.2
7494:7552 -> 12.5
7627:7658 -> 11.8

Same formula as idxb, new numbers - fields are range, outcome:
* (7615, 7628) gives 12.2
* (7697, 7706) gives 11.5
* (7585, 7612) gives 11.9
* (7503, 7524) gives 12.5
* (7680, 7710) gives 11.5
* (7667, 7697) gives 11.6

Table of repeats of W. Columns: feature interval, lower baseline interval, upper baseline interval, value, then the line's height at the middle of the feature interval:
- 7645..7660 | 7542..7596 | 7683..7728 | 0.019 mag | 11.8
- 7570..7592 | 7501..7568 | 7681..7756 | -0.013 mag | 12.3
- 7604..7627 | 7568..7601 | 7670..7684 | -0.012 mag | 12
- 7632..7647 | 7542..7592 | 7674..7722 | 0.001 mag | 11.9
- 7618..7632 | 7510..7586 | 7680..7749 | 0.006 mag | 12.1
